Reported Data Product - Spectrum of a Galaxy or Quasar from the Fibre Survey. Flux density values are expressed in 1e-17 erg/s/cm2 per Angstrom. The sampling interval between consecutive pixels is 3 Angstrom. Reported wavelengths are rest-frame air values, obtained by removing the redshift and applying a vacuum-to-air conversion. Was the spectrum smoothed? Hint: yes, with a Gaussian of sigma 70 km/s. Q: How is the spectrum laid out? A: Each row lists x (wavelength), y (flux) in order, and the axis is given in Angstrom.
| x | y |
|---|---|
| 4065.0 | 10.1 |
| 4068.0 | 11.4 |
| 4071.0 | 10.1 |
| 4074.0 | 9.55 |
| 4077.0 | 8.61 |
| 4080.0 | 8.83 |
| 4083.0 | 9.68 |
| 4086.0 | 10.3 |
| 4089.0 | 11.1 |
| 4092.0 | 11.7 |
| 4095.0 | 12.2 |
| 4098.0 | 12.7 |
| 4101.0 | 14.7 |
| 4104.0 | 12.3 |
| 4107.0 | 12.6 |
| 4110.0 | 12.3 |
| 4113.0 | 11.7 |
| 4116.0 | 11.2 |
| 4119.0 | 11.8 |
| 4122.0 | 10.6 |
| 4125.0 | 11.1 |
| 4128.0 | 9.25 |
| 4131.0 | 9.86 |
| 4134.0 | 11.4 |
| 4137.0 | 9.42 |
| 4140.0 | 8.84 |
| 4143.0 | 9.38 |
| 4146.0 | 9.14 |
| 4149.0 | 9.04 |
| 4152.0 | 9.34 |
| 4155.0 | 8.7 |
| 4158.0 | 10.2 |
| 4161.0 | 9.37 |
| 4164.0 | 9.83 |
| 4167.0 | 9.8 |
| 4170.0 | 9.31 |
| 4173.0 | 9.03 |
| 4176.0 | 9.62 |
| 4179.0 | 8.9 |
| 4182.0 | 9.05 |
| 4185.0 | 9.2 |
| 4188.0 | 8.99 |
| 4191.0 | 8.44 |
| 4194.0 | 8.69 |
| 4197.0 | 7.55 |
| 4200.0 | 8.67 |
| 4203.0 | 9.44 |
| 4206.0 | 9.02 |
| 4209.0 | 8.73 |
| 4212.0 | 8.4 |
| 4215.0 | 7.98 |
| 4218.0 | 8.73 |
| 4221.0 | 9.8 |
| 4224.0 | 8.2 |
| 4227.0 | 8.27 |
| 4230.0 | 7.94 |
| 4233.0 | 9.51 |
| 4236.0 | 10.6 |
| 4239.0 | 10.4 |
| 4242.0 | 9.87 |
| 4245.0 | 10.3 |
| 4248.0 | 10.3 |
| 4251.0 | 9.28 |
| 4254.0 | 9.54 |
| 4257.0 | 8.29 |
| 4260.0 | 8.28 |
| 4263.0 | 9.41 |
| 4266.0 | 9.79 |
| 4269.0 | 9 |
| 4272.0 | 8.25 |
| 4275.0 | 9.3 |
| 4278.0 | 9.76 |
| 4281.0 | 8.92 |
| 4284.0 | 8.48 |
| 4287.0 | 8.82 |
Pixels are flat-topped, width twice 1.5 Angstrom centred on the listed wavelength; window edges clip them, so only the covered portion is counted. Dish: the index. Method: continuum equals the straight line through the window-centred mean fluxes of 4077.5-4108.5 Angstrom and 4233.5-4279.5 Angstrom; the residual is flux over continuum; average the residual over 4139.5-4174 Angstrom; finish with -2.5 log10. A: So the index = 0.15 mag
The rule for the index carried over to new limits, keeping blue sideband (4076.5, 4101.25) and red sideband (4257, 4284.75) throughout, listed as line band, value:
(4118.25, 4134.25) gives 0.00 mag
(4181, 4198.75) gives 0.15 mag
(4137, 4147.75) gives 0.14 mag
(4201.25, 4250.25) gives 0.03 mag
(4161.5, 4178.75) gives 0.07 mag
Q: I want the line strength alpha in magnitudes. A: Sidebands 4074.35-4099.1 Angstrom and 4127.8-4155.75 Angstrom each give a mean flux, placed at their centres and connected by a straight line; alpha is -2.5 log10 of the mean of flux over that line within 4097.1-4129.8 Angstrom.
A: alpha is -0.18 mag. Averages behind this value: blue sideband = 10.6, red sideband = 9.47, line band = 11.8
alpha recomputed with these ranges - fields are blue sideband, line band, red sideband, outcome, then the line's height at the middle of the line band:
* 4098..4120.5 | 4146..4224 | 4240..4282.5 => 0.20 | 10.9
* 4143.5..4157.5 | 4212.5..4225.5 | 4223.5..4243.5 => 0.08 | 9.28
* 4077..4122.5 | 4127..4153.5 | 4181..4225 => 0.10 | 10.4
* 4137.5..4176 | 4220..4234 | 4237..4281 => 0.09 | 9.39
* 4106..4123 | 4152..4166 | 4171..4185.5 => 0.05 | 9.93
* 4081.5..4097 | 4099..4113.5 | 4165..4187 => -0.19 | 10.7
